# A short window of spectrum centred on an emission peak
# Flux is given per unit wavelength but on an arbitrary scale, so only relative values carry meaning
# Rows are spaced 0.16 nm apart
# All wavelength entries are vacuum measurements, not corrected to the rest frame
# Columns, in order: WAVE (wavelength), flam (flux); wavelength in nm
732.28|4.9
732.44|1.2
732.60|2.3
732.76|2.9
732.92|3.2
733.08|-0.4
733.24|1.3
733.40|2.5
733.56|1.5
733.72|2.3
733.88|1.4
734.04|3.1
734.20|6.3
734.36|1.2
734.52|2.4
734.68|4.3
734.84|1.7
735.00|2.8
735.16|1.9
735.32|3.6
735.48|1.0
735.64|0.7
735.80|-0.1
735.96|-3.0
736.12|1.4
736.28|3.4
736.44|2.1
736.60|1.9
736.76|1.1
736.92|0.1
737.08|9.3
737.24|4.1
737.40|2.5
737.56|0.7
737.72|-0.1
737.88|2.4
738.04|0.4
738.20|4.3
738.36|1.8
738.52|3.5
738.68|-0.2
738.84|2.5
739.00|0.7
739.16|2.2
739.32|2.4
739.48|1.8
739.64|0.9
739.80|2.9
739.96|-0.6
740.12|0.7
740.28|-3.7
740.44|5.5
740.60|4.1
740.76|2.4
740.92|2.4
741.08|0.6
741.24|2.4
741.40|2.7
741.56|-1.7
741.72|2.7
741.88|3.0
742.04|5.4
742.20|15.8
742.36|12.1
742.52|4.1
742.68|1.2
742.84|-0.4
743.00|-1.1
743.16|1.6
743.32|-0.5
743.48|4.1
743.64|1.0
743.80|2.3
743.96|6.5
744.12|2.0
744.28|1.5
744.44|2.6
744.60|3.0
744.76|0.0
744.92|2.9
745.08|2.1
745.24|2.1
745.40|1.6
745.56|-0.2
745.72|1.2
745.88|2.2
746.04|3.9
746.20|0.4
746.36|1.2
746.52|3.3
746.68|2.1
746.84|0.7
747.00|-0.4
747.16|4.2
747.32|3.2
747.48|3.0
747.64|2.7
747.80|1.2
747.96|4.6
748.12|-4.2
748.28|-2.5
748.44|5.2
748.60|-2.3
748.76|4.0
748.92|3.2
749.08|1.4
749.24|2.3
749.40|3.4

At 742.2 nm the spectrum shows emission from H-alpha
